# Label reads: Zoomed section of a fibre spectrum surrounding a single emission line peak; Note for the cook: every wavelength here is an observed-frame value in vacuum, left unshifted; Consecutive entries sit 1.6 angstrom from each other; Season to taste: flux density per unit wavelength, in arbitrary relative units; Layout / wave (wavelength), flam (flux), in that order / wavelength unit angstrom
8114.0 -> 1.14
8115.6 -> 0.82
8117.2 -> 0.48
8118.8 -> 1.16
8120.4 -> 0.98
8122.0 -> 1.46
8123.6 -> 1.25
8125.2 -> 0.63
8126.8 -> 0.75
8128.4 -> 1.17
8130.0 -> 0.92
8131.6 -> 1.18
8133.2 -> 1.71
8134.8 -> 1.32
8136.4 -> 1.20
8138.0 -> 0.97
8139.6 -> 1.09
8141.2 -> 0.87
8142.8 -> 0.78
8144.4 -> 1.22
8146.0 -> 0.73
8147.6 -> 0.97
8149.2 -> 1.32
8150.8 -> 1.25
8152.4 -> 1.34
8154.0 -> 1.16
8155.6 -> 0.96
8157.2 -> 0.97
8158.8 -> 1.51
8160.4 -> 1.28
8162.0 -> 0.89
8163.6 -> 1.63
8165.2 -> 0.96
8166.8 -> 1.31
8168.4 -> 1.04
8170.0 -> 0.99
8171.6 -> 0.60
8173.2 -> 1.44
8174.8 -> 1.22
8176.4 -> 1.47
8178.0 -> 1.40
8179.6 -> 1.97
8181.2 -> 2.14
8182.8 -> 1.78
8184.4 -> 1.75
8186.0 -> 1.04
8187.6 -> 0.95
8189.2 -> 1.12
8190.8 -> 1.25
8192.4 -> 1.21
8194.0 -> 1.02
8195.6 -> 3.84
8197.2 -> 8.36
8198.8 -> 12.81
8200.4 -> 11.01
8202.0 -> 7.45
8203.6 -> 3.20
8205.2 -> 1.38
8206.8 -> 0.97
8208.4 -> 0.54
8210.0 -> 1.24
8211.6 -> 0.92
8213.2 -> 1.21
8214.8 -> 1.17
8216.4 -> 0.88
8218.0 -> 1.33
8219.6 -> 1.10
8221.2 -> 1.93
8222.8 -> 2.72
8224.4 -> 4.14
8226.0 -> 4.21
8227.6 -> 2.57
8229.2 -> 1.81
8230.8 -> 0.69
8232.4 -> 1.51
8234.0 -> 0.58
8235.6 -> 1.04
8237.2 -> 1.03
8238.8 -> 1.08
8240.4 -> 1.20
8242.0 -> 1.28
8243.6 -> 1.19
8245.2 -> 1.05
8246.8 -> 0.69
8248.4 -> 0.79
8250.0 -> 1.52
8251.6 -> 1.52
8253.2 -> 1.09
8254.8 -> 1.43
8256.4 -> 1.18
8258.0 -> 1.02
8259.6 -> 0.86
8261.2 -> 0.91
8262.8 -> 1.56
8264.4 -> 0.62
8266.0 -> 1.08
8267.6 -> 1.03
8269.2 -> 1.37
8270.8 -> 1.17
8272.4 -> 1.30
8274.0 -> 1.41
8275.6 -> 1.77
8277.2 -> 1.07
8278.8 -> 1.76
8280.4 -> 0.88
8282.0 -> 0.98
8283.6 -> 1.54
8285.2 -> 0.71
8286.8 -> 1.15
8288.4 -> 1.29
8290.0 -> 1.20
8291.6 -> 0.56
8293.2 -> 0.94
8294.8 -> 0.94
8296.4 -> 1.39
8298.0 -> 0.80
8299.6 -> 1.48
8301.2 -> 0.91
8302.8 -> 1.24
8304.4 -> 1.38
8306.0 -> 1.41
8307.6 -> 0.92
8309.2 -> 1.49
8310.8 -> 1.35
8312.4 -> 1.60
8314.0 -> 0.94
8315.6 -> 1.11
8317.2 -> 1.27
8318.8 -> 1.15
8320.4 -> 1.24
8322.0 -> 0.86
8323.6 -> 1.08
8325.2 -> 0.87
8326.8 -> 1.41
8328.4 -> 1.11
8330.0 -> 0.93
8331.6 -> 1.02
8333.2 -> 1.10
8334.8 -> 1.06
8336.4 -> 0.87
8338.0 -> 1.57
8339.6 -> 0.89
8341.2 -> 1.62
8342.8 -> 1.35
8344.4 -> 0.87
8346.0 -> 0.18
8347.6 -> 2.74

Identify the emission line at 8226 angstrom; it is [N II] 6583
